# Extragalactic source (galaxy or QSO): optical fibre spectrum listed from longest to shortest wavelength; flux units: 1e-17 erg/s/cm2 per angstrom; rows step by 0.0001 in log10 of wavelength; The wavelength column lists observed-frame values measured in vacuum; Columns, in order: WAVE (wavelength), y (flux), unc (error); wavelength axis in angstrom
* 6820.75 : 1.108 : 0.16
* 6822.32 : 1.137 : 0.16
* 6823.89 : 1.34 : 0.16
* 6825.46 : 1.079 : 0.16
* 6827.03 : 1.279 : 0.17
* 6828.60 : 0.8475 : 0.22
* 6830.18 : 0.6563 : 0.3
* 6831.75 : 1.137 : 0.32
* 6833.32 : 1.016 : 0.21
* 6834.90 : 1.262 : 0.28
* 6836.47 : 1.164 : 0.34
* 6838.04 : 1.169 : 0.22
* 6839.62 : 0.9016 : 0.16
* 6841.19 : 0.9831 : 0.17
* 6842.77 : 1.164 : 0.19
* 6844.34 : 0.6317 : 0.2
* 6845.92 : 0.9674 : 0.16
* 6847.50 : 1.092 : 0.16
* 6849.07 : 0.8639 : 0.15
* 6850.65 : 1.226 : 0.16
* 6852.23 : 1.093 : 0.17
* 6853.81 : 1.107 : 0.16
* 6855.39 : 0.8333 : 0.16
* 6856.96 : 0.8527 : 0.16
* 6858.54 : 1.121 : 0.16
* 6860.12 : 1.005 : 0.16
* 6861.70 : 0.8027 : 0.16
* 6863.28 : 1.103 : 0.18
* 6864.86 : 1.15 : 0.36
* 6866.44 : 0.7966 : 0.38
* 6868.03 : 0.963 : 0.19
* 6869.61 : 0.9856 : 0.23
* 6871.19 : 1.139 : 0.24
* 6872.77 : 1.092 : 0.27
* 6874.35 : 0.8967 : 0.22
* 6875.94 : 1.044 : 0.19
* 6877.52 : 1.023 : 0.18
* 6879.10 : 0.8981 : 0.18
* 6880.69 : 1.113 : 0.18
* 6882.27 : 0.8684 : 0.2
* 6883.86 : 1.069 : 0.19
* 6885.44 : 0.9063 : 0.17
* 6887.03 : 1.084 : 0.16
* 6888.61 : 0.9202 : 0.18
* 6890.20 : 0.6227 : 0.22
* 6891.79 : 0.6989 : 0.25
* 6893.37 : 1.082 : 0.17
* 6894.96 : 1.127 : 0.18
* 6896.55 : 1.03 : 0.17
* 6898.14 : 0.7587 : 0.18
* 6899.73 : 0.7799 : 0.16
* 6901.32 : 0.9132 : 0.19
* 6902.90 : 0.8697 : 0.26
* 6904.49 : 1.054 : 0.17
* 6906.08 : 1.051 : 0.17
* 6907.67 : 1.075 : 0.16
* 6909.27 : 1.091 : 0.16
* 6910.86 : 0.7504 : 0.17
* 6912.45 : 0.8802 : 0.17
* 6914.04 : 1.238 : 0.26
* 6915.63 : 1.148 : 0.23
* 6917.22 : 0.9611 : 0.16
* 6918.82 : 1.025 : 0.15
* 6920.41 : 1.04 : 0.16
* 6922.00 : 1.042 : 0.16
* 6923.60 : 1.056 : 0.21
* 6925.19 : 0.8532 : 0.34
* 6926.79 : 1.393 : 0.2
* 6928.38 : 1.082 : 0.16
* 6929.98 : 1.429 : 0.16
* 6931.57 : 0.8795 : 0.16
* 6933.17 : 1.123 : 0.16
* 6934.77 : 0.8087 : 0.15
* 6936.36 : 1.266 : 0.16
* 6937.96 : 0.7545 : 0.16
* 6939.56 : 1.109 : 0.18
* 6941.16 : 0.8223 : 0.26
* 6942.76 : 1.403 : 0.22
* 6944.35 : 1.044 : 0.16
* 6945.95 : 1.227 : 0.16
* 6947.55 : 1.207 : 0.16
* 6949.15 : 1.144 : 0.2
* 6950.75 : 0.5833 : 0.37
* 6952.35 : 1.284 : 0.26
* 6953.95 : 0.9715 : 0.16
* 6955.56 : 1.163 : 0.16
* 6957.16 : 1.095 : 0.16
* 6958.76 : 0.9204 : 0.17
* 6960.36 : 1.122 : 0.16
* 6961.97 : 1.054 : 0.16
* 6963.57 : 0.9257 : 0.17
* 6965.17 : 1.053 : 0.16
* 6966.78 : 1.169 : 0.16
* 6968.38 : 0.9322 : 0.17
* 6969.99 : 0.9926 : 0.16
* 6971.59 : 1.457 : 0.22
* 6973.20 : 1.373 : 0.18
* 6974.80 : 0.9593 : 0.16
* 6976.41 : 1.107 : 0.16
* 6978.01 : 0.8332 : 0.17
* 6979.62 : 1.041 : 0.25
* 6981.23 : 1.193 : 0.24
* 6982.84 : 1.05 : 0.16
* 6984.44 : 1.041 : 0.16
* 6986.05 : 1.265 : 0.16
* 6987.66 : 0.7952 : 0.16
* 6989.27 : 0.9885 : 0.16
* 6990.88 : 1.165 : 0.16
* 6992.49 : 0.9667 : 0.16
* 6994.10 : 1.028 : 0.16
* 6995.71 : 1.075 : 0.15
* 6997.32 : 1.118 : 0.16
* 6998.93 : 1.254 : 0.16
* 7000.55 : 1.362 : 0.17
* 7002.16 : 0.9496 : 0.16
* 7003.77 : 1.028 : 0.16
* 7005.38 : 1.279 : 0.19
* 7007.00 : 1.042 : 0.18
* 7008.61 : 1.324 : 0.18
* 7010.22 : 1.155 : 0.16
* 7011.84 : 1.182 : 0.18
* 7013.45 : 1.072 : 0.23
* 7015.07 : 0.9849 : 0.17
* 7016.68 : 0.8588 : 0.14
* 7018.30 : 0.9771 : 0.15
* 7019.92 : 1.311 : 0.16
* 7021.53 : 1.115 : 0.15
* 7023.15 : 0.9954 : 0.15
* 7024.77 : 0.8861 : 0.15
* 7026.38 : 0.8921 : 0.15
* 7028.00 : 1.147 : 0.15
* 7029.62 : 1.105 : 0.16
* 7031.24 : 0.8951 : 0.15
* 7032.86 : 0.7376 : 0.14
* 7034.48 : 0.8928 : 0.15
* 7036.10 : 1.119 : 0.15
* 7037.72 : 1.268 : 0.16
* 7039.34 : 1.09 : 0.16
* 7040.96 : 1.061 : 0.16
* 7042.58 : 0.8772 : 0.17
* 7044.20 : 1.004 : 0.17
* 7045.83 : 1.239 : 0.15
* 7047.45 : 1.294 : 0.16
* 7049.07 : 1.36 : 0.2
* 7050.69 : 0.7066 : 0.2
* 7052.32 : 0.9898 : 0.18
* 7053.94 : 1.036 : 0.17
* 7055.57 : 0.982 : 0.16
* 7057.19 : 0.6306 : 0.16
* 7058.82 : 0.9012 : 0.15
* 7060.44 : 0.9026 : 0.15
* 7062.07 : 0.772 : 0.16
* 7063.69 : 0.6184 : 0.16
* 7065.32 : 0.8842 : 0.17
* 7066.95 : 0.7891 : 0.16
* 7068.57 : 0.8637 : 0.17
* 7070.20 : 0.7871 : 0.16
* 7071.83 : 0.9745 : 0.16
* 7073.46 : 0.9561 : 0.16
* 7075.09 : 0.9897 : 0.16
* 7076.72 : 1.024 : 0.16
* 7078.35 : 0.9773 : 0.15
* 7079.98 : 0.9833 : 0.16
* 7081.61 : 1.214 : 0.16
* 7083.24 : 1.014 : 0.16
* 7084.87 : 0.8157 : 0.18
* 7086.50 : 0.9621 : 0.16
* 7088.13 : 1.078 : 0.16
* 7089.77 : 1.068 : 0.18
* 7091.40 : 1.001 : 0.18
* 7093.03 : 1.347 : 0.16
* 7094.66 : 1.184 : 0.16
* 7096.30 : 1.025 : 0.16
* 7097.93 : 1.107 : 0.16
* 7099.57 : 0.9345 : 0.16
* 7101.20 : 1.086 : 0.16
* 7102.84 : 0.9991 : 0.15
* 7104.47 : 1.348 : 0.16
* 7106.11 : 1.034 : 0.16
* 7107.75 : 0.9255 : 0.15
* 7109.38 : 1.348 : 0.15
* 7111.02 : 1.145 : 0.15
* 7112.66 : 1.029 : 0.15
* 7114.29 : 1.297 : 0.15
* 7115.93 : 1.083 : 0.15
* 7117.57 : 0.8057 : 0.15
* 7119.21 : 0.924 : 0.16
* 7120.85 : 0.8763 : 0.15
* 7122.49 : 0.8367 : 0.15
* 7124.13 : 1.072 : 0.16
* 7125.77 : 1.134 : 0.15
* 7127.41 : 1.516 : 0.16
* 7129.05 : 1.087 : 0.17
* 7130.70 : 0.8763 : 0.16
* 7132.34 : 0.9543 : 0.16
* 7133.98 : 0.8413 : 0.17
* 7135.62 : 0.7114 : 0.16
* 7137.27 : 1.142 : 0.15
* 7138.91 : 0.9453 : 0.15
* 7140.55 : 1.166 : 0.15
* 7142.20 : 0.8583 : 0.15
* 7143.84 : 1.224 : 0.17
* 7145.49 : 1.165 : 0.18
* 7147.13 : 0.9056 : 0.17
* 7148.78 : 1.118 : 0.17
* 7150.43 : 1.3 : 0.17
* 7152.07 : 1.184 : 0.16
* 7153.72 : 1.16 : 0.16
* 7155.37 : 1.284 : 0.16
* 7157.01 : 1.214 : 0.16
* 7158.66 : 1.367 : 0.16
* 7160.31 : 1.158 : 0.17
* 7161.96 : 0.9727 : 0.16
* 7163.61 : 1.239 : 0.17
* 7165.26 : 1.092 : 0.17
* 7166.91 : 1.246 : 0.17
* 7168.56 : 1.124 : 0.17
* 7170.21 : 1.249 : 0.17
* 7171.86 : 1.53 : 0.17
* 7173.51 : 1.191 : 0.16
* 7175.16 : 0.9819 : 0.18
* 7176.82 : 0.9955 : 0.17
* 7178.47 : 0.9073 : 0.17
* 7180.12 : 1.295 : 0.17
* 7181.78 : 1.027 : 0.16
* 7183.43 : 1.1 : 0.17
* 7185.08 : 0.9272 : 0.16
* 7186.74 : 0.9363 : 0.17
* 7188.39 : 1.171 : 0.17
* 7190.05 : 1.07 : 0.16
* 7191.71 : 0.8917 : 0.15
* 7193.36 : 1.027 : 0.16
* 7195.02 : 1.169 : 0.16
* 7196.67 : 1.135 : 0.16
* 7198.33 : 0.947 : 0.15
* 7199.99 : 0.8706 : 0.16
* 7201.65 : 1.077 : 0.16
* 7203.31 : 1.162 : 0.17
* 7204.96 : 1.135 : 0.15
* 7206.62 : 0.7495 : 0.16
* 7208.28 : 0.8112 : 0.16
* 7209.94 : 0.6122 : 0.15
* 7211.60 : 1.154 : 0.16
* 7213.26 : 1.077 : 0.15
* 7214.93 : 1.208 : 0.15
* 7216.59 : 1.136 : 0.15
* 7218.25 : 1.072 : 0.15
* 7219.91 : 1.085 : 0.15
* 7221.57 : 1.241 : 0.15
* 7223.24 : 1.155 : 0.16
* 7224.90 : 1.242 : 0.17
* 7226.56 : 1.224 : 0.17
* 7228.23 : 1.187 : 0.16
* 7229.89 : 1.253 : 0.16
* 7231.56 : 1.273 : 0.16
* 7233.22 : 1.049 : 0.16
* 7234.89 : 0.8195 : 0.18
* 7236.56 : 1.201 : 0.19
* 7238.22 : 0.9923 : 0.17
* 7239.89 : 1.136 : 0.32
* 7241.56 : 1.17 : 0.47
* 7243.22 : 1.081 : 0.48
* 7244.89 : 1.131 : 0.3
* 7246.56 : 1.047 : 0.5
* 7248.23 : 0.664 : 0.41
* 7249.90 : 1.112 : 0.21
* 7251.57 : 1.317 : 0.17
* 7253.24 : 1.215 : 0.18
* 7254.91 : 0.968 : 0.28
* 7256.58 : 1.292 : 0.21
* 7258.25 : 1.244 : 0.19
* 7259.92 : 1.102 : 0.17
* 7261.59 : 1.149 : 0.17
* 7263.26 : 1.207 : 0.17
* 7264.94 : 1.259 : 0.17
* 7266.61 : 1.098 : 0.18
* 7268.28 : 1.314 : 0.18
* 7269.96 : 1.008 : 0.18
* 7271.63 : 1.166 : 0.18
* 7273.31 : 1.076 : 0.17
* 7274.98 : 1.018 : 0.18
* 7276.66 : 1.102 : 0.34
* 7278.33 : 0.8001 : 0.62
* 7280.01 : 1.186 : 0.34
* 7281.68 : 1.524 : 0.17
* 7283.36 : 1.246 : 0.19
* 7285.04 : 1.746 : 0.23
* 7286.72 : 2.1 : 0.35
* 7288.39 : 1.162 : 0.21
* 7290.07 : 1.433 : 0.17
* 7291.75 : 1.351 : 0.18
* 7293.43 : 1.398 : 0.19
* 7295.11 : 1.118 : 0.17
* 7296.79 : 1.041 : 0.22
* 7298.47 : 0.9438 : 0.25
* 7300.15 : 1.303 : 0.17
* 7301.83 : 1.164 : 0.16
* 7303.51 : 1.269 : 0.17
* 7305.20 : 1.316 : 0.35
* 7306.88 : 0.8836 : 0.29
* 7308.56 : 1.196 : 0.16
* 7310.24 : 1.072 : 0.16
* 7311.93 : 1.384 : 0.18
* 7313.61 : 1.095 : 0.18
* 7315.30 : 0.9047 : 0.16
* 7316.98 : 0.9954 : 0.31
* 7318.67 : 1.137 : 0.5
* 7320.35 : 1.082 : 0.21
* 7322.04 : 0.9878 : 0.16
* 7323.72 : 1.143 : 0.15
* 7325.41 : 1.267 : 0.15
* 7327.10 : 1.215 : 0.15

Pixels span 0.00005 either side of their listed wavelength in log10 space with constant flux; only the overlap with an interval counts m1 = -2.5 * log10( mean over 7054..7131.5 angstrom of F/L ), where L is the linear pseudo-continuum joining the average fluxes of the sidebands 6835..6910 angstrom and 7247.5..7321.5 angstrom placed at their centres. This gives 0.09 mag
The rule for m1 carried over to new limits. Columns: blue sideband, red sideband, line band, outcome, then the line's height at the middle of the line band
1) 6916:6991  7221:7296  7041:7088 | 0.17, 1.11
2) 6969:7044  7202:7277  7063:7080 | 0.21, 1.08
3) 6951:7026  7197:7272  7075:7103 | 0.04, 1.09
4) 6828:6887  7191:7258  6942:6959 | -0.08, 1.02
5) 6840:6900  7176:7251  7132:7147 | 0.05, 1.04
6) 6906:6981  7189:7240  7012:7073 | 0.10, 1.07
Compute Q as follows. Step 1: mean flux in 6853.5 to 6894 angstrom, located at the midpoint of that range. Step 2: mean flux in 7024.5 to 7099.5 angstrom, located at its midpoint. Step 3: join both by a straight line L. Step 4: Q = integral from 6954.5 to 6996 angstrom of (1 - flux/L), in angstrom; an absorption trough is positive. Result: -3.8 angstrom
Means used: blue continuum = 0.966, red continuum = 0.988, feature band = 1.07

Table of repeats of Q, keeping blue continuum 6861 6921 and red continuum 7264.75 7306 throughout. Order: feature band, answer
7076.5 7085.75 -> 0.9 angstrom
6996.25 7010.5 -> -1.6 angstrom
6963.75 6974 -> -1.2 angstrom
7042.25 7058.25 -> 1.0 angstrom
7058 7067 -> 2.3 angstrom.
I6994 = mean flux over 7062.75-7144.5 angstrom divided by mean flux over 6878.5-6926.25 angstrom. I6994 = 1.05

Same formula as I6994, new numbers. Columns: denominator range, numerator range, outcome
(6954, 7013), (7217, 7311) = 1.08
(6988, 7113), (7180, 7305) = 1.10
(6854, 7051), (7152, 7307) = 1.10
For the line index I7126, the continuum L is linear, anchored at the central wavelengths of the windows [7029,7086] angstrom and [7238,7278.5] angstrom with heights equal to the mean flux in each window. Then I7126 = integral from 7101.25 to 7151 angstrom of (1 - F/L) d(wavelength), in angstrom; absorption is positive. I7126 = -2.0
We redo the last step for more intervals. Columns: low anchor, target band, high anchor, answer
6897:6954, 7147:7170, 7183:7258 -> -2.4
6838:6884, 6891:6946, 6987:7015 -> 0.9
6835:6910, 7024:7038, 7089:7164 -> 0.9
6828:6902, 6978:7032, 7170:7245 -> -2.8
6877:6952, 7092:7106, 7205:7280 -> -0.8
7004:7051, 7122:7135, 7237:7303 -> 0.9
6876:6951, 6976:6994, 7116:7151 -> -0.4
